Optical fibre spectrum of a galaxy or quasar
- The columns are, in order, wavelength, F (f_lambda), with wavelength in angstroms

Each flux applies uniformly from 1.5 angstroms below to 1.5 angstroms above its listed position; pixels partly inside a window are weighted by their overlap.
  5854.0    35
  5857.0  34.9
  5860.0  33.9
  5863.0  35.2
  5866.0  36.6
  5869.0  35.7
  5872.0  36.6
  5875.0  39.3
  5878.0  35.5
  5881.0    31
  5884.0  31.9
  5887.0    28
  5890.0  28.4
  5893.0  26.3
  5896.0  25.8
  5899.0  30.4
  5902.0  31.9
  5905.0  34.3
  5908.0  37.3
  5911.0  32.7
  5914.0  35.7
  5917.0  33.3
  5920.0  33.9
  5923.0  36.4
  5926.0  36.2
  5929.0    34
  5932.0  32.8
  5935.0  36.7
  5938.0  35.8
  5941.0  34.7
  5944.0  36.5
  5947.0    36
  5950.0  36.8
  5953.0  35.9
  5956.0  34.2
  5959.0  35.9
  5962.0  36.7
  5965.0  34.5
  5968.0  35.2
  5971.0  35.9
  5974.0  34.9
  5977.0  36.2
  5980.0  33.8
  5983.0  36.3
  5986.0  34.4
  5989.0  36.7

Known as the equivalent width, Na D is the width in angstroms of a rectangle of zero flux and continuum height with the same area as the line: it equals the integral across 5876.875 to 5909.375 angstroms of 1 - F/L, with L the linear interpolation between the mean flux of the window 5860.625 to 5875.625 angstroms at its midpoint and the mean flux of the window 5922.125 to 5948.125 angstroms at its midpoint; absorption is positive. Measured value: 4.6 angstroms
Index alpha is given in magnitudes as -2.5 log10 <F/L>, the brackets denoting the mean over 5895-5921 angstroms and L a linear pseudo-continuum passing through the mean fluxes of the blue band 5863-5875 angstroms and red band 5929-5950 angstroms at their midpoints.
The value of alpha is 0.09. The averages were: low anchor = 36.5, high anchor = 35.4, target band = 32.9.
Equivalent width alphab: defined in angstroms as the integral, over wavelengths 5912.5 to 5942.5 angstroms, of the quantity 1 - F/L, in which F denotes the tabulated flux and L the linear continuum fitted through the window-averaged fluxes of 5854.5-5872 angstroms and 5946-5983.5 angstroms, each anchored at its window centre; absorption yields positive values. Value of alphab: 0.4 angstroms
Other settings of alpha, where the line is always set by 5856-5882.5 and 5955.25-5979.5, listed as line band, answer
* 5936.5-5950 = -0.01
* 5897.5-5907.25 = 0.09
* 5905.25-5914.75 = 0.01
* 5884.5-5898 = 0.27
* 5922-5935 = 0.01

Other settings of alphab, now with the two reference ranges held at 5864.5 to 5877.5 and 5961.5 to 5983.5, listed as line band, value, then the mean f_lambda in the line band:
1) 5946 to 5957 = 0.0 angstroms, 35.8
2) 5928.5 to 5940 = 0.3 angstroms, 34.9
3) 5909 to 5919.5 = 0.6 angstroms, 34.1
